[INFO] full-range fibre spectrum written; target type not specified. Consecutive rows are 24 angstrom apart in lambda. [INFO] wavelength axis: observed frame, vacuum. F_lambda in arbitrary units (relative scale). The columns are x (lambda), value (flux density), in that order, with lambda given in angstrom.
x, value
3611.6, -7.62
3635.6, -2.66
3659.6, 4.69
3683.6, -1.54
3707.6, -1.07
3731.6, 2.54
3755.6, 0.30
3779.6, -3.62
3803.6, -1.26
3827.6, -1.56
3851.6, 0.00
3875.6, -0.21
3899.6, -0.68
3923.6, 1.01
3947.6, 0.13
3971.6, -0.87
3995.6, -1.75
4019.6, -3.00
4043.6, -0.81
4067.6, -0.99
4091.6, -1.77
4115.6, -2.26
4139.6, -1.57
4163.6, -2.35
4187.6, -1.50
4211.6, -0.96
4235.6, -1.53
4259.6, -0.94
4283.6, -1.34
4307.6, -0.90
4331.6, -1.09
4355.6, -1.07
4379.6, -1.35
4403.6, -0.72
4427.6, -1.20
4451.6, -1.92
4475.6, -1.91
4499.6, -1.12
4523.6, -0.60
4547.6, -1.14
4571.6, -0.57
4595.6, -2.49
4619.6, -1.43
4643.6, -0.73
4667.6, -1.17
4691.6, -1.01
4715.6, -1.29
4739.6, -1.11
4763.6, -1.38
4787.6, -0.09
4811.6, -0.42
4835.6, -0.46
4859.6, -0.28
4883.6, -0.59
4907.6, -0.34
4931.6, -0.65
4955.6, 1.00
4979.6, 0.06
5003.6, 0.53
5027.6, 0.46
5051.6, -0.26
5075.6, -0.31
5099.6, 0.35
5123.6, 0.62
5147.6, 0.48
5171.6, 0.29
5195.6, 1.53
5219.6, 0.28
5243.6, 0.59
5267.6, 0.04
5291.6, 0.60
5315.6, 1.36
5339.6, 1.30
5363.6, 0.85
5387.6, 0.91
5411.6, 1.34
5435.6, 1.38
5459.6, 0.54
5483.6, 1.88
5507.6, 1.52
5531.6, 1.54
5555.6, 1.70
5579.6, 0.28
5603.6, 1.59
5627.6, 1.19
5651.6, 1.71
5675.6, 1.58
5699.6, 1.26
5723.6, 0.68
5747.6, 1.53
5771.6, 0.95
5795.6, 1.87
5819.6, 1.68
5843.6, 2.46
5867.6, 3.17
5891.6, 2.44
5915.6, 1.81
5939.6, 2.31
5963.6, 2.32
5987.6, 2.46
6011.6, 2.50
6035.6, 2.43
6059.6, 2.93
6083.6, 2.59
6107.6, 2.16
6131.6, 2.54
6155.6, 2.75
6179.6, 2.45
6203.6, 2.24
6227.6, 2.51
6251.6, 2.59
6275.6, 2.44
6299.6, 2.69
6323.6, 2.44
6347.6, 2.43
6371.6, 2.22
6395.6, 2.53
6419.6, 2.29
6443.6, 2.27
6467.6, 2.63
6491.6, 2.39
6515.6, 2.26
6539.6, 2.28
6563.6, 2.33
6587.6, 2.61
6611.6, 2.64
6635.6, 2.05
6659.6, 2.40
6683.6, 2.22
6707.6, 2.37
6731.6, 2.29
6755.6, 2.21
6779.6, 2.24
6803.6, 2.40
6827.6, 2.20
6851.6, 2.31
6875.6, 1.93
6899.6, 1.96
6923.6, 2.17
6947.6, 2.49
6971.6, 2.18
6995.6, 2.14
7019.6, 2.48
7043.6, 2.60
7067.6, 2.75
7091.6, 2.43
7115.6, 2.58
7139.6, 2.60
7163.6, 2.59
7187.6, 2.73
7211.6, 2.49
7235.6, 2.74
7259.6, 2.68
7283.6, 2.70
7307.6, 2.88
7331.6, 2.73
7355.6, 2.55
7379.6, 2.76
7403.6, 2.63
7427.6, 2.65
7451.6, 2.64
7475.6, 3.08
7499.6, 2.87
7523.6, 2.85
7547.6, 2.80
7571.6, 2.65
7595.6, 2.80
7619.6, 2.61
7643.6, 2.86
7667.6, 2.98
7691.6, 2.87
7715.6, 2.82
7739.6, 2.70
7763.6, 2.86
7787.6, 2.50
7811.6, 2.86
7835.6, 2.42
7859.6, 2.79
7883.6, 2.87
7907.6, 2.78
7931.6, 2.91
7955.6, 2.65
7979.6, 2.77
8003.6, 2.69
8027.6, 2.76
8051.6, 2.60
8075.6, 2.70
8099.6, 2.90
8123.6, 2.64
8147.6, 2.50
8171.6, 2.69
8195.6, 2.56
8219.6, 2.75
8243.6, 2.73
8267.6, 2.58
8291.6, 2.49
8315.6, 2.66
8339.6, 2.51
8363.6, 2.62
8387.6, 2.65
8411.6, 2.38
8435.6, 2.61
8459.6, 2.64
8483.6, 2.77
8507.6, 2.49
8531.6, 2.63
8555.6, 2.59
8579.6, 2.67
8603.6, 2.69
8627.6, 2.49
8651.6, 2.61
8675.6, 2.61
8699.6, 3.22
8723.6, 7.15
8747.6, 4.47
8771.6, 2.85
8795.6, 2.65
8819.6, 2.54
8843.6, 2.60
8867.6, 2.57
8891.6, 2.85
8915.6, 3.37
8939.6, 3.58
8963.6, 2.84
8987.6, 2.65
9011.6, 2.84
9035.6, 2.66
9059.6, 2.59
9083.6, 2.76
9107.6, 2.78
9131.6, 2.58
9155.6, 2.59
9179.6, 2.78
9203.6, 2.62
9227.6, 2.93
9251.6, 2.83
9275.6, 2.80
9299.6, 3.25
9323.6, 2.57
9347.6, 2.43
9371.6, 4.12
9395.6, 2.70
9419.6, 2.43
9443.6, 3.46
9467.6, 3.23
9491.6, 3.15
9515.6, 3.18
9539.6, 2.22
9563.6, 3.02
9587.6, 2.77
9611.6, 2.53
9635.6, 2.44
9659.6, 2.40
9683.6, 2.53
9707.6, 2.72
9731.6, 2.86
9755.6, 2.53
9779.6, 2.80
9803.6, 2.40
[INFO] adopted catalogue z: 0.33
